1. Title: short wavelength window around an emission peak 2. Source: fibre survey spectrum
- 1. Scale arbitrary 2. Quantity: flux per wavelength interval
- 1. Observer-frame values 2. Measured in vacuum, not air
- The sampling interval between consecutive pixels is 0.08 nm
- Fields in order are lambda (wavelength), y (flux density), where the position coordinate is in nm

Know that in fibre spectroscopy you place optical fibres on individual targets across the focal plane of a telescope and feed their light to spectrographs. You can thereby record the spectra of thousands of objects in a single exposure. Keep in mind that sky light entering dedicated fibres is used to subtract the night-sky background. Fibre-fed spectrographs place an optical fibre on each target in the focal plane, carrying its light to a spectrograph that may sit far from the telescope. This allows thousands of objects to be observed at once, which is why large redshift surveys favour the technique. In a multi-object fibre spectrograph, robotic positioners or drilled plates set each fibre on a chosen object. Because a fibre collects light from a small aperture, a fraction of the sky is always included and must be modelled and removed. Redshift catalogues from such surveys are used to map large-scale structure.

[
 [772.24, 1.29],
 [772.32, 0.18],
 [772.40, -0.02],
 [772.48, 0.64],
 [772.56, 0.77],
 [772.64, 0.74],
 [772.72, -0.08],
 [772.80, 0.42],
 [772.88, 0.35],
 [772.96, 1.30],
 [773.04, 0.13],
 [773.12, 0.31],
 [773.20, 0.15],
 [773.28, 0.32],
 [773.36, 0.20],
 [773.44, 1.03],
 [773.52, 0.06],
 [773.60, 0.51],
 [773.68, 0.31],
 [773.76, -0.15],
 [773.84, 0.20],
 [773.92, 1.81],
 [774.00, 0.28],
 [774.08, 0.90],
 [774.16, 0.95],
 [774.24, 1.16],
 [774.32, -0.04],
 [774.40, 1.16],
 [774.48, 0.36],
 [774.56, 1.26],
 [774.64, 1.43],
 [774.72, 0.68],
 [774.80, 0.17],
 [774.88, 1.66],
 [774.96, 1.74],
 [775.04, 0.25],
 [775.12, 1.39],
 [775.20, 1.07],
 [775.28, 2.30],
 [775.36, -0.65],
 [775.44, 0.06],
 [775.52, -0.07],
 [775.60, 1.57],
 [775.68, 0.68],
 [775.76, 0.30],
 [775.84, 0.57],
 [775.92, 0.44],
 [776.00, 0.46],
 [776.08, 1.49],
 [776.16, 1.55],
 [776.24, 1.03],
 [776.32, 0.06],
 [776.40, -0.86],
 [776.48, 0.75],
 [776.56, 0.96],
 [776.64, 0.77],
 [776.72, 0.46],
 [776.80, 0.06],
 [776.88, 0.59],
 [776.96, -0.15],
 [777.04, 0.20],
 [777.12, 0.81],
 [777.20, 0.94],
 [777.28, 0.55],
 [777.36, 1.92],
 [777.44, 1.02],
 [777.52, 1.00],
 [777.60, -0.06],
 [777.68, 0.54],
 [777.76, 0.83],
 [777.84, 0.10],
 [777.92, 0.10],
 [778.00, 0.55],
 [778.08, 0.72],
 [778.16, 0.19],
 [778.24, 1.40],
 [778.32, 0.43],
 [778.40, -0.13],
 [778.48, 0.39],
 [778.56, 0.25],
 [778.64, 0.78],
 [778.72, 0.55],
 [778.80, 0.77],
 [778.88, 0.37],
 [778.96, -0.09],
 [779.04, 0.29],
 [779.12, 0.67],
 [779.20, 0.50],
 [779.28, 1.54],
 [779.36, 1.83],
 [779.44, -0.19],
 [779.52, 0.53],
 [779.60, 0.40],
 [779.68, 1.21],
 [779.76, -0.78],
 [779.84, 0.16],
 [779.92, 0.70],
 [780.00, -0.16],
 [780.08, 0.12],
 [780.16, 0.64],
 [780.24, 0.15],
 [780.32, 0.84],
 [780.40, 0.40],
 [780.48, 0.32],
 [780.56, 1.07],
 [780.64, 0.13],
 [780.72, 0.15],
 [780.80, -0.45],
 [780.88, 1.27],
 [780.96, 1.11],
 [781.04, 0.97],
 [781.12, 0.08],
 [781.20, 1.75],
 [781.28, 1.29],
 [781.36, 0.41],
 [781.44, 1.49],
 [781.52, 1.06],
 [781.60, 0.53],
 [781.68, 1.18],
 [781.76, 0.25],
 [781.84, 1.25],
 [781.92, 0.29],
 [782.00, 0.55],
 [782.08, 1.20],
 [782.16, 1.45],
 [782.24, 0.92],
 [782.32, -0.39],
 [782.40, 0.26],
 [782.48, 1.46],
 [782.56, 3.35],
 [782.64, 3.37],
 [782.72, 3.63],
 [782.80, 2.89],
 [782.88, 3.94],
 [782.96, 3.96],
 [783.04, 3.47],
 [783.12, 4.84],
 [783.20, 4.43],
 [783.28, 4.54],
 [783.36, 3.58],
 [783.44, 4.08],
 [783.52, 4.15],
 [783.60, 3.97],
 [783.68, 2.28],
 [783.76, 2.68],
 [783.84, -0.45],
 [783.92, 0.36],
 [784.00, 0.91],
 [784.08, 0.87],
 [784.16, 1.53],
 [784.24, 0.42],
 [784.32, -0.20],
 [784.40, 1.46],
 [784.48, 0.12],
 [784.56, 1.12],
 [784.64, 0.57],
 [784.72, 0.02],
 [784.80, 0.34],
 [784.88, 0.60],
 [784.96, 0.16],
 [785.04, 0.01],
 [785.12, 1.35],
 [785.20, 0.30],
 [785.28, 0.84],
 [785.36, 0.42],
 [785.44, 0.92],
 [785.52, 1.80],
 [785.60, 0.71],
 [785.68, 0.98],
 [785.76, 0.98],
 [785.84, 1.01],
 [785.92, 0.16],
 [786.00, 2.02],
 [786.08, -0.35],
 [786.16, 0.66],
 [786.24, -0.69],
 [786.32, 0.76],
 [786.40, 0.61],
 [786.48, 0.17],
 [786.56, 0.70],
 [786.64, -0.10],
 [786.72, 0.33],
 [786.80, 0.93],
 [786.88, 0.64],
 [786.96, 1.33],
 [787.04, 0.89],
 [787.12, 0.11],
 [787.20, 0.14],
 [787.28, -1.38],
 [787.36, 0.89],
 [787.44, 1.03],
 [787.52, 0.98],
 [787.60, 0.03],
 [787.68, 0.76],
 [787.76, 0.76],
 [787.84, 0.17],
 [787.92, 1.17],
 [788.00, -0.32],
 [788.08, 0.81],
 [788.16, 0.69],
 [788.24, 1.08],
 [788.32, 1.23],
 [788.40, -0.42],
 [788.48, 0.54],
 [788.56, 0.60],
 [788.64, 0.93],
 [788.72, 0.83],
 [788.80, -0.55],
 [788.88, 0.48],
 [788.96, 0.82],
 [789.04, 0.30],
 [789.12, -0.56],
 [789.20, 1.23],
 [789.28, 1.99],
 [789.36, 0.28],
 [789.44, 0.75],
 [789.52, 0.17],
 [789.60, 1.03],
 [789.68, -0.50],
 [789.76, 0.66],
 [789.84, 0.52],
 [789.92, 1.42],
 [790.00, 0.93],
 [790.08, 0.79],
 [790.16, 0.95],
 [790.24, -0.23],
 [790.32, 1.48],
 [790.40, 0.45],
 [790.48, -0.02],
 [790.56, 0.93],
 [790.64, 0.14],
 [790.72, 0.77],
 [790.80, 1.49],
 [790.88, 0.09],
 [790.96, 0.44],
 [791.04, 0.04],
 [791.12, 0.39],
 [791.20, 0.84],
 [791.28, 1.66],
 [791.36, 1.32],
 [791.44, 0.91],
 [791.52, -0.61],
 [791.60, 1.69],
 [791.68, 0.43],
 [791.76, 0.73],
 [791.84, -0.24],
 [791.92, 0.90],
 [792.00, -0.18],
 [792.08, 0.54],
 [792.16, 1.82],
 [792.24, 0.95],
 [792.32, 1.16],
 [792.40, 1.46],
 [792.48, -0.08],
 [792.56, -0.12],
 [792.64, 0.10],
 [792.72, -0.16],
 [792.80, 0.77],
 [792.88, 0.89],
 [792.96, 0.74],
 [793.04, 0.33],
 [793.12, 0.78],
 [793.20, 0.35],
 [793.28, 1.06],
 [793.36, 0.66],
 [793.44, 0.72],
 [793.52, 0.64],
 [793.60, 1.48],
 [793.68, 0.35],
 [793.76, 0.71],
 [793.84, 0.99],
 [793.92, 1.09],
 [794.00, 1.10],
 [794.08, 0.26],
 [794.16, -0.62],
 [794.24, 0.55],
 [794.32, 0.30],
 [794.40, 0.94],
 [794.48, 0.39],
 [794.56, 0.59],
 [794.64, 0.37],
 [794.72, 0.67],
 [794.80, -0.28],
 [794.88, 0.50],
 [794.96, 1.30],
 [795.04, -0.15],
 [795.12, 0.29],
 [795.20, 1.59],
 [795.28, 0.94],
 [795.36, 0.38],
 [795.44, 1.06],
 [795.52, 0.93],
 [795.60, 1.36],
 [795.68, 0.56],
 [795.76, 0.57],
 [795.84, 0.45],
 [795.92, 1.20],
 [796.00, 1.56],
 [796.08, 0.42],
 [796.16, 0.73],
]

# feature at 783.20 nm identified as [O II] 3727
